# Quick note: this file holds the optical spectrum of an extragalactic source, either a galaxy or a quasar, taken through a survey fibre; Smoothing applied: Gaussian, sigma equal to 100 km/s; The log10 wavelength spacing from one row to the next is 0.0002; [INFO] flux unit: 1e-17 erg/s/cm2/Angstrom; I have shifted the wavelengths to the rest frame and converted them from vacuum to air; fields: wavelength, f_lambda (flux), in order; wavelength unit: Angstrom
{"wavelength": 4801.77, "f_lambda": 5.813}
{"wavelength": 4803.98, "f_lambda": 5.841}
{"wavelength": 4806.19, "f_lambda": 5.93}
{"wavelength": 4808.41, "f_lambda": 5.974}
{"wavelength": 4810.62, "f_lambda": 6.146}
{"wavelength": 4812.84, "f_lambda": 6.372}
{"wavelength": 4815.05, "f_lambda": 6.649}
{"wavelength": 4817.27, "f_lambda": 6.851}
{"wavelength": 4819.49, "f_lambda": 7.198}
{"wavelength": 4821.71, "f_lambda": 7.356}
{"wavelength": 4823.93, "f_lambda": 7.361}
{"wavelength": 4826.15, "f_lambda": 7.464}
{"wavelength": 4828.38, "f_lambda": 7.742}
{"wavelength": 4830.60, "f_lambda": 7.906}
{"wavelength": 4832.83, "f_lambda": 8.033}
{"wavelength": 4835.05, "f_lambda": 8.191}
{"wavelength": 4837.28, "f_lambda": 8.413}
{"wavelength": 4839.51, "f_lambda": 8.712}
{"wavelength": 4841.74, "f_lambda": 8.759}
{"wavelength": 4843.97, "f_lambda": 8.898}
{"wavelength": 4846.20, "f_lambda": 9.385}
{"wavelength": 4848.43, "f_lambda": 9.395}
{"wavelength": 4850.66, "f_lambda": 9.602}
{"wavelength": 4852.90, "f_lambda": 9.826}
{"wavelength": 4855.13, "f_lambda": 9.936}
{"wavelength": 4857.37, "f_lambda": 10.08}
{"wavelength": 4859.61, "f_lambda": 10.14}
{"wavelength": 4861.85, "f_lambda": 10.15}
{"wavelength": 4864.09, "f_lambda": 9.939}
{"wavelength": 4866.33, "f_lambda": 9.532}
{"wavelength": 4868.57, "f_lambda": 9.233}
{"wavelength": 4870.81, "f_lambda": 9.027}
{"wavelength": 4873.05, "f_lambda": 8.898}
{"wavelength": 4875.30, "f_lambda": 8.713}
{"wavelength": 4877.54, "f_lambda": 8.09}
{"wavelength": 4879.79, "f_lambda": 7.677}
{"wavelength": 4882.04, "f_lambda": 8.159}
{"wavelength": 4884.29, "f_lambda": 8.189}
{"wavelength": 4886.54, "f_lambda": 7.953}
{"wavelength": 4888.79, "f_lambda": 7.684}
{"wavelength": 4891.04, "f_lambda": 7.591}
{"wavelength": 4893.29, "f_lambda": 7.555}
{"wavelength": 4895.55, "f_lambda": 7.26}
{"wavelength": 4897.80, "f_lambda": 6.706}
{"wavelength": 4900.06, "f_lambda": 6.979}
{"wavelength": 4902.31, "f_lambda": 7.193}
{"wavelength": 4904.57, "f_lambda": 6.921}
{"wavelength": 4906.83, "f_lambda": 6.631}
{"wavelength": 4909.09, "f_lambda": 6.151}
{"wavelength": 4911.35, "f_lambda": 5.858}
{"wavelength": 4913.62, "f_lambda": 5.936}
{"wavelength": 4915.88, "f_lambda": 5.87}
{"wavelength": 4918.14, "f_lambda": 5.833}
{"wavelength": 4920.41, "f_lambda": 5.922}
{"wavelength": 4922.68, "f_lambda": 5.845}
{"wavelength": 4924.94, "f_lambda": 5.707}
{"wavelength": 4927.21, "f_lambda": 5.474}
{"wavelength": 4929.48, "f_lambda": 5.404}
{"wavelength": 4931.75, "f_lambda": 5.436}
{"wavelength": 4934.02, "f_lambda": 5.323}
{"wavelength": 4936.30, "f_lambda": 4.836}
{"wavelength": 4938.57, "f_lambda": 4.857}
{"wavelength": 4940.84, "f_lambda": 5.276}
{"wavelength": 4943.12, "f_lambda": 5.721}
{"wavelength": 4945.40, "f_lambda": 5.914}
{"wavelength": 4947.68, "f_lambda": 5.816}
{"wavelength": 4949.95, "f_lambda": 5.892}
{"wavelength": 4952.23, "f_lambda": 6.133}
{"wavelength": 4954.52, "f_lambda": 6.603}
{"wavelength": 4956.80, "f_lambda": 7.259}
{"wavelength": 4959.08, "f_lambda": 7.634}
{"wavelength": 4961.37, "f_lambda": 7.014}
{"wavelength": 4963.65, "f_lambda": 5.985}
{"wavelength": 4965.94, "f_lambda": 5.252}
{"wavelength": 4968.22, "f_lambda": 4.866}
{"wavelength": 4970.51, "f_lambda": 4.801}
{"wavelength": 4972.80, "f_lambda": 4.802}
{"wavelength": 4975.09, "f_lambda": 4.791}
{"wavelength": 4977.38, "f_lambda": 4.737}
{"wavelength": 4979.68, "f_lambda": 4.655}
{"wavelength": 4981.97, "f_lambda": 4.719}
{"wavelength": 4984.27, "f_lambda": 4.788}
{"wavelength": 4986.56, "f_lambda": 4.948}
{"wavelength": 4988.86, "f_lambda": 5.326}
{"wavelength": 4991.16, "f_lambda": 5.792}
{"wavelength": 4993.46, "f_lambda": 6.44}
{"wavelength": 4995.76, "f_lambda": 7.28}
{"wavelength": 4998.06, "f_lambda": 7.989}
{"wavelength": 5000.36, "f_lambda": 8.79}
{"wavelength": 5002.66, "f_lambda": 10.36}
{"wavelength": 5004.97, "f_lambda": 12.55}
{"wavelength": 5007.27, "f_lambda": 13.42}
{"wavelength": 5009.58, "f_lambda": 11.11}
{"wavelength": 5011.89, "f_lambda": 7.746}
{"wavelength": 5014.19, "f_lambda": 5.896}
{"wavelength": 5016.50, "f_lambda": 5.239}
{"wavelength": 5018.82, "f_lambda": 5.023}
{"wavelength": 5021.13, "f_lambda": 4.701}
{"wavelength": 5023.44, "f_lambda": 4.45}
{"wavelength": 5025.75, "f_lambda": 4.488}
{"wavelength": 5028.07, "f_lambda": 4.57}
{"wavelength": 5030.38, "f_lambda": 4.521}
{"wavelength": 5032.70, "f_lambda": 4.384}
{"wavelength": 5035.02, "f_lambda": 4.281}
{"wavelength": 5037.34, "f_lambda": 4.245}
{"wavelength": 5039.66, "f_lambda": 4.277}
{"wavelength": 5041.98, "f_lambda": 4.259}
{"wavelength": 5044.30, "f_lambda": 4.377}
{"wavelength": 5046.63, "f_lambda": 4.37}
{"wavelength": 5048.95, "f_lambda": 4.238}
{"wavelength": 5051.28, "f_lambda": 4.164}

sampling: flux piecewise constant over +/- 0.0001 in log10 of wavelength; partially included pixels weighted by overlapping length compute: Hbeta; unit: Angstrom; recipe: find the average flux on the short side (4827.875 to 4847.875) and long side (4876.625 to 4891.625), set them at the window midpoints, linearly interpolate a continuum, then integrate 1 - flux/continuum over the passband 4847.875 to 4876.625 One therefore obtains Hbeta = -4.8 Angstrom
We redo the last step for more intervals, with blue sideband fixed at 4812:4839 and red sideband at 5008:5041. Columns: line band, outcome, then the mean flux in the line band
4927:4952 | 3.3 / 5.47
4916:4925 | 0.9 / 5.85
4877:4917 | -2.0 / 7.12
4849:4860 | -4.1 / 9.87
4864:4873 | -2.9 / 9.32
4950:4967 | -1.1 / 6.52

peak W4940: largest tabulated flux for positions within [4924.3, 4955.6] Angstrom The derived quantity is 6.603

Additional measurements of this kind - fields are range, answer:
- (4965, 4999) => 7.989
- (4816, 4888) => 10.15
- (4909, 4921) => 6.151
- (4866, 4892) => 9.532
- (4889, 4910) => 7.591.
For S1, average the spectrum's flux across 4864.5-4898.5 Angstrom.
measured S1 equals 8.21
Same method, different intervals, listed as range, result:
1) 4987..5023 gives 7.72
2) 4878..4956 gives 6.38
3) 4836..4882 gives 9.19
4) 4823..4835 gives 7.75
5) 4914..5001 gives 5.77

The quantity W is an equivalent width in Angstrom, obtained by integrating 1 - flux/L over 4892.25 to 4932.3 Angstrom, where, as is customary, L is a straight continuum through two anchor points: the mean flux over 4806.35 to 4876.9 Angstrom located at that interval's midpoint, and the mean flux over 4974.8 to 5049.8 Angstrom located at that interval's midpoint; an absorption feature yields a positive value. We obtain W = 6.33 Angstrom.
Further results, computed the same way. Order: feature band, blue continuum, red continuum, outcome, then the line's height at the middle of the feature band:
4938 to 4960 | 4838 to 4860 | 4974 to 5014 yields 5.1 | 8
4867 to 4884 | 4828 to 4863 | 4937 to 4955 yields -0.9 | 8.09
